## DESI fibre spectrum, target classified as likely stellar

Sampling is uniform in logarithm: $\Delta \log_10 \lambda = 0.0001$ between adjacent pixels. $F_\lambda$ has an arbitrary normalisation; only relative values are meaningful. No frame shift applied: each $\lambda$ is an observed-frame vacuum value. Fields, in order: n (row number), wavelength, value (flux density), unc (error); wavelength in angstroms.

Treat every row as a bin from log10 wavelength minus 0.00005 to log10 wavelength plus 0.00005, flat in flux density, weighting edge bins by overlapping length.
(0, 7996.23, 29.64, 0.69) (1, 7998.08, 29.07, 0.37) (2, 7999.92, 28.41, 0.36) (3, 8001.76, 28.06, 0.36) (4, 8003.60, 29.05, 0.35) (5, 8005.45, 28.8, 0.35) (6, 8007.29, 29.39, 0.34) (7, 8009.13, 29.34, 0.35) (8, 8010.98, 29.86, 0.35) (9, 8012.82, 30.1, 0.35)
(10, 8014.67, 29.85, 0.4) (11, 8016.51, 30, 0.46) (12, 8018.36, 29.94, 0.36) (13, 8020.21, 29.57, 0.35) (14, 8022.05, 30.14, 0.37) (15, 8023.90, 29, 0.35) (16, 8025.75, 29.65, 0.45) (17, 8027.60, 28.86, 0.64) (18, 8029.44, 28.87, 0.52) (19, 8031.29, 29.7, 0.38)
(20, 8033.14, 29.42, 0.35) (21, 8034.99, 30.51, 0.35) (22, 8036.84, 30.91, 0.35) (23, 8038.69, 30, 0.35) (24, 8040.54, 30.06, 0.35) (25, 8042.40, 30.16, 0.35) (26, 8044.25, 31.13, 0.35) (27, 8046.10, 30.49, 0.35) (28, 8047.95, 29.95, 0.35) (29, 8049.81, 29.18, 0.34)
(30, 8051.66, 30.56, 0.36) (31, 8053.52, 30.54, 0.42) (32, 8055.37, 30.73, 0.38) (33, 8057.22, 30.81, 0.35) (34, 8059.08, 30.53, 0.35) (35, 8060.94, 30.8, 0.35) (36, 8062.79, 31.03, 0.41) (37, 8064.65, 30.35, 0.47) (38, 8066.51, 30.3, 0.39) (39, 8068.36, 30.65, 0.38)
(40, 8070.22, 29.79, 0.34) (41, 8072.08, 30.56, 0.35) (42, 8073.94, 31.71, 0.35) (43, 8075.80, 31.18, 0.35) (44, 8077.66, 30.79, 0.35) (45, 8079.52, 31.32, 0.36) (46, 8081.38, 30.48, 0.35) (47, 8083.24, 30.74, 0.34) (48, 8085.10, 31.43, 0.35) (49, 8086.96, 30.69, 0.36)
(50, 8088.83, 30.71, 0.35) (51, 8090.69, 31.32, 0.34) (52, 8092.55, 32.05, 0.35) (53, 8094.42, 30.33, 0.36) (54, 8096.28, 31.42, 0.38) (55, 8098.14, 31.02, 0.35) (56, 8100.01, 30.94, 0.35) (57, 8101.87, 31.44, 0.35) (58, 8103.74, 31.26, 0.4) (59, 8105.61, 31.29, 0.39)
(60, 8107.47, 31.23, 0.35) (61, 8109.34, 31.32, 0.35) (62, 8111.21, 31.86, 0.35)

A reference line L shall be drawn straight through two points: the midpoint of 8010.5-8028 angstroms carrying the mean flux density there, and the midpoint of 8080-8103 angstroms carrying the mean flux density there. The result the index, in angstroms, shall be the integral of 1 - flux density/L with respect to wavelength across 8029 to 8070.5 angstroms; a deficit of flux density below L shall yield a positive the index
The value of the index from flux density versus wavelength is 0.0 angstroms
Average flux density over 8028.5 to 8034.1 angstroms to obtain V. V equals 29.4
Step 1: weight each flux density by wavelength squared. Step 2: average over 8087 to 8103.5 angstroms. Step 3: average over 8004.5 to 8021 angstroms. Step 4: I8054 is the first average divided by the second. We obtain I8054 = 1.1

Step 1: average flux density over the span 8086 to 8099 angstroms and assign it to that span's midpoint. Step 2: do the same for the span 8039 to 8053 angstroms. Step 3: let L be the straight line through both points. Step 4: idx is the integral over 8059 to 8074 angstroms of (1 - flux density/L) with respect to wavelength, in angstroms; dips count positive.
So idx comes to 0.00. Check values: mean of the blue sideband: 30.2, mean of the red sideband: 31.1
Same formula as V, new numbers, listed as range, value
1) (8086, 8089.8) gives 30.7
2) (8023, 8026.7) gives 29.3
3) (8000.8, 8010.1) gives 28.9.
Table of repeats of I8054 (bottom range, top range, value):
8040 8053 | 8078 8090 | 1.03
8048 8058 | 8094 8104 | 1.04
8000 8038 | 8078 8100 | 1.07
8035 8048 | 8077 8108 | 1.03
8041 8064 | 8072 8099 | 1.03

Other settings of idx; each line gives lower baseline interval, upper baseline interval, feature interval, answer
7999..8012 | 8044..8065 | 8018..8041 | 0.01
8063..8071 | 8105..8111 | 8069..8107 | -0.20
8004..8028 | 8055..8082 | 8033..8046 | -0.12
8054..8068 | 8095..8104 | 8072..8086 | -0.06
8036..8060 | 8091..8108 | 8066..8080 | 0.00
